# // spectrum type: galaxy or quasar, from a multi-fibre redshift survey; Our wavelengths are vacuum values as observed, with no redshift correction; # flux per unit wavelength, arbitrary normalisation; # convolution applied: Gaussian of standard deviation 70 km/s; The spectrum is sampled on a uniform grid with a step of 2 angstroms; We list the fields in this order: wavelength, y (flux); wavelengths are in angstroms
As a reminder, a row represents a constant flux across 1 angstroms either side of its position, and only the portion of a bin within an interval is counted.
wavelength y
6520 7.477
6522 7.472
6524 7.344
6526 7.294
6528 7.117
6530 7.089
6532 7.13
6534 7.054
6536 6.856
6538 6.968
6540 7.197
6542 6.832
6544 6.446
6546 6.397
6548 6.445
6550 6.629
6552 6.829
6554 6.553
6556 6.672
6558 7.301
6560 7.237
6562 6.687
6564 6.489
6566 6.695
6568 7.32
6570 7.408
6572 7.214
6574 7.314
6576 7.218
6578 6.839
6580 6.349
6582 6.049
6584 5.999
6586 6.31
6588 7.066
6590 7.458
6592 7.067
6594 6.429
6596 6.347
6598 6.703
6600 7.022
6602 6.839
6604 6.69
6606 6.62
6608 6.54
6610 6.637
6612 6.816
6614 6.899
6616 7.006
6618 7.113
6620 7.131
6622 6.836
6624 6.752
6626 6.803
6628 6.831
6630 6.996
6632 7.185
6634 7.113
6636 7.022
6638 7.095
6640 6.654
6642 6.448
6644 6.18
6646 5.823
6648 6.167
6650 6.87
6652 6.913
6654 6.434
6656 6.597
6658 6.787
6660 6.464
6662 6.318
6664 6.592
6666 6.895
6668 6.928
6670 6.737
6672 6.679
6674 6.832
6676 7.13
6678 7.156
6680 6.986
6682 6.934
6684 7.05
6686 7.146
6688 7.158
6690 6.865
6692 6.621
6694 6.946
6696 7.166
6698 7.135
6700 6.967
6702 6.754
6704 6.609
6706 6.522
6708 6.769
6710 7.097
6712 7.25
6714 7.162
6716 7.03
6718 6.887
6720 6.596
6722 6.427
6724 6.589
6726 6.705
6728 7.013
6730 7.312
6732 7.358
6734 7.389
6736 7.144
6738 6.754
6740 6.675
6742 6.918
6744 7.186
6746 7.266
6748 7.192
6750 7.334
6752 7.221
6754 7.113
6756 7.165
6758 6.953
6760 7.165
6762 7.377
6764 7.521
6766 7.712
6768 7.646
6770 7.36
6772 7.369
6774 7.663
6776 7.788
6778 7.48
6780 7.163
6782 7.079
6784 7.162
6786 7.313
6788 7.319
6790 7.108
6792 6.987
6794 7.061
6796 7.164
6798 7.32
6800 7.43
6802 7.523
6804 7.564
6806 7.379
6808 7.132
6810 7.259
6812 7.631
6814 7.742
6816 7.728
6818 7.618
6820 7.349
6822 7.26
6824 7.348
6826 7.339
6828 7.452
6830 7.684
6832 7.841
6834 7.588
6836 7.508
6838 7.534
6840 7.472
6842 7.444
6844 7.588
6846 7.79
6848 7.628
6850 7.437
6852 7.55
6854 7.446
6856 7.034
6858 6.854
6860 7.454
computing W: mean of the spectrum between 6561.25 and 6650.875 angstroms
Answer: 6.78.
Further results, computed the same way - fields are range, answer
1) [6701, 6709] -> 6.66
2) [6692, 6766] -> 7.02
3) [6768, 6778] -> 7.55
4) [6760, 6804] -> 7.36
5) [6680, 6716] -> 6.95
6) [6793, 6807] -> 7.35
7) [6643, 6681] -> 6.66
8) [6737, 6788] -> 7.26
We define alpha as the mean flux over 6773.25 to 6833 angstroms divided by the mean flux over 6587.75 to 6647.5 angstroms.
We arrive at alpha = 1.09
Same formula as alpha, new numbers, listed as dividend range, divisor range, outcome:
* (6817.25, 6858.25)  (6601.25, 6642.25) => 1.09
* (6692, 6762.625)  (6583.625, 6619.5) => 1.03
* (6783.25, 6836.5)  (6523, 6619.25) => 1.08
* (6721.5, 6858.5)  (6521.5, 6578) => 1.05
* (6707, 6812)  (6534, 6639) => 1.05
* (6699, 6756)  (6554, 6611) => 1.03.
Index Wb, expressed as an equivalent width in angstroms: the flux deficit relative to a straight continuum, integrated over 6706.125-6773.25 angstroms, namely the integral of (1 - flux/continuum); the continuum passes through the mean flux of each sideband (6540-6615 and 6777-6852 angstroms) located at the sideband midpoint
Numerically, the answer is 1.03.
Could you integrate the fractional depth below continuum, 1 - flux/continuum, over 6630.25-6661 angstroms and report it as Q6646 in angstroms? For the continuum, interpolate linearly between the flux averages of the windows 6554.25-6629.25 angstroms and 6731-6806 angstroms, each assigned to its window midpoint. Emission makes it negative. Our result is 1.3 angstroms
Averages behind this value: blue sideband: 6.83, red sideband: 7.27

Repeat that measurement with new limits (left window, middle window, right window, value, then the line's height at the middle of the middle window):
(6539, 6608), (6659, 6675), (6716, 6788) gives 0.7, 6.99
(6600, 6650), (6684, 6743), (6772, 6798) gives 1.0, 7.05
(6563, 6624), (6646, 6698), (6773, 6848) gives 1.7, 7.04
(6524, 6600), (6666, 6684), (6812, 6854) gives 0.5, 7.14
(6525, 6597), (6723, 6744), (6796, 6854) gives 0.8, 7.27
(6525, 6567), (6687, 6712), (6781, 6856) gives 1.0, 7.17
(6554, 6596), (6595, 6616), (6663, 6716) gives 0.4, 6.86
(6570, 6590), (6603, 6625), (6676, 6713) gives 0.0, 6.83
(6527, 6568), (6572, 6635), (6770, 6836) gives 1.4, 6.97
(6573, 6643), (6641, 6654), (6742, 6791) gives 1.0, 6.93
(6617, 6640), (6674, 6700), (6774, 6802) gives 0.3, 7.09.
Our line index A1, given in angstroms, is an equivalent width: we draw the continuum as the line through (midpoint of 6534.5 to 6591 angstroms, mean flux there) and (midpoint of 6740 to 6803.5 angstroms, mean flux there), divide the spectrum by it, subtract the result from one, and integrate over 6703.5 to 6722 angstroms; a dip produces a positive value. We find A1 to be 0.7 angstroms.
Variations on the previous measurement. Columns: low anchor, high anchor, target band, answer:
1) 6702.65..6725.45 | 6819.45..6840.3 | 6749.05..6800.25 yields -1.0 angstroms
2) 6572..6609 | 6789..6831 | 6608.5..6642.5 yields -0.4 angstroms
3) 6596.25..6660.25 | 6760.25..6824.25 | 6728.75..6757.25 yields 0.2 angstroms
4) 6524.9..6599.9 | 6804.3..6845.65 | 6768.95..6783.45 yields -0.1 angstroms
